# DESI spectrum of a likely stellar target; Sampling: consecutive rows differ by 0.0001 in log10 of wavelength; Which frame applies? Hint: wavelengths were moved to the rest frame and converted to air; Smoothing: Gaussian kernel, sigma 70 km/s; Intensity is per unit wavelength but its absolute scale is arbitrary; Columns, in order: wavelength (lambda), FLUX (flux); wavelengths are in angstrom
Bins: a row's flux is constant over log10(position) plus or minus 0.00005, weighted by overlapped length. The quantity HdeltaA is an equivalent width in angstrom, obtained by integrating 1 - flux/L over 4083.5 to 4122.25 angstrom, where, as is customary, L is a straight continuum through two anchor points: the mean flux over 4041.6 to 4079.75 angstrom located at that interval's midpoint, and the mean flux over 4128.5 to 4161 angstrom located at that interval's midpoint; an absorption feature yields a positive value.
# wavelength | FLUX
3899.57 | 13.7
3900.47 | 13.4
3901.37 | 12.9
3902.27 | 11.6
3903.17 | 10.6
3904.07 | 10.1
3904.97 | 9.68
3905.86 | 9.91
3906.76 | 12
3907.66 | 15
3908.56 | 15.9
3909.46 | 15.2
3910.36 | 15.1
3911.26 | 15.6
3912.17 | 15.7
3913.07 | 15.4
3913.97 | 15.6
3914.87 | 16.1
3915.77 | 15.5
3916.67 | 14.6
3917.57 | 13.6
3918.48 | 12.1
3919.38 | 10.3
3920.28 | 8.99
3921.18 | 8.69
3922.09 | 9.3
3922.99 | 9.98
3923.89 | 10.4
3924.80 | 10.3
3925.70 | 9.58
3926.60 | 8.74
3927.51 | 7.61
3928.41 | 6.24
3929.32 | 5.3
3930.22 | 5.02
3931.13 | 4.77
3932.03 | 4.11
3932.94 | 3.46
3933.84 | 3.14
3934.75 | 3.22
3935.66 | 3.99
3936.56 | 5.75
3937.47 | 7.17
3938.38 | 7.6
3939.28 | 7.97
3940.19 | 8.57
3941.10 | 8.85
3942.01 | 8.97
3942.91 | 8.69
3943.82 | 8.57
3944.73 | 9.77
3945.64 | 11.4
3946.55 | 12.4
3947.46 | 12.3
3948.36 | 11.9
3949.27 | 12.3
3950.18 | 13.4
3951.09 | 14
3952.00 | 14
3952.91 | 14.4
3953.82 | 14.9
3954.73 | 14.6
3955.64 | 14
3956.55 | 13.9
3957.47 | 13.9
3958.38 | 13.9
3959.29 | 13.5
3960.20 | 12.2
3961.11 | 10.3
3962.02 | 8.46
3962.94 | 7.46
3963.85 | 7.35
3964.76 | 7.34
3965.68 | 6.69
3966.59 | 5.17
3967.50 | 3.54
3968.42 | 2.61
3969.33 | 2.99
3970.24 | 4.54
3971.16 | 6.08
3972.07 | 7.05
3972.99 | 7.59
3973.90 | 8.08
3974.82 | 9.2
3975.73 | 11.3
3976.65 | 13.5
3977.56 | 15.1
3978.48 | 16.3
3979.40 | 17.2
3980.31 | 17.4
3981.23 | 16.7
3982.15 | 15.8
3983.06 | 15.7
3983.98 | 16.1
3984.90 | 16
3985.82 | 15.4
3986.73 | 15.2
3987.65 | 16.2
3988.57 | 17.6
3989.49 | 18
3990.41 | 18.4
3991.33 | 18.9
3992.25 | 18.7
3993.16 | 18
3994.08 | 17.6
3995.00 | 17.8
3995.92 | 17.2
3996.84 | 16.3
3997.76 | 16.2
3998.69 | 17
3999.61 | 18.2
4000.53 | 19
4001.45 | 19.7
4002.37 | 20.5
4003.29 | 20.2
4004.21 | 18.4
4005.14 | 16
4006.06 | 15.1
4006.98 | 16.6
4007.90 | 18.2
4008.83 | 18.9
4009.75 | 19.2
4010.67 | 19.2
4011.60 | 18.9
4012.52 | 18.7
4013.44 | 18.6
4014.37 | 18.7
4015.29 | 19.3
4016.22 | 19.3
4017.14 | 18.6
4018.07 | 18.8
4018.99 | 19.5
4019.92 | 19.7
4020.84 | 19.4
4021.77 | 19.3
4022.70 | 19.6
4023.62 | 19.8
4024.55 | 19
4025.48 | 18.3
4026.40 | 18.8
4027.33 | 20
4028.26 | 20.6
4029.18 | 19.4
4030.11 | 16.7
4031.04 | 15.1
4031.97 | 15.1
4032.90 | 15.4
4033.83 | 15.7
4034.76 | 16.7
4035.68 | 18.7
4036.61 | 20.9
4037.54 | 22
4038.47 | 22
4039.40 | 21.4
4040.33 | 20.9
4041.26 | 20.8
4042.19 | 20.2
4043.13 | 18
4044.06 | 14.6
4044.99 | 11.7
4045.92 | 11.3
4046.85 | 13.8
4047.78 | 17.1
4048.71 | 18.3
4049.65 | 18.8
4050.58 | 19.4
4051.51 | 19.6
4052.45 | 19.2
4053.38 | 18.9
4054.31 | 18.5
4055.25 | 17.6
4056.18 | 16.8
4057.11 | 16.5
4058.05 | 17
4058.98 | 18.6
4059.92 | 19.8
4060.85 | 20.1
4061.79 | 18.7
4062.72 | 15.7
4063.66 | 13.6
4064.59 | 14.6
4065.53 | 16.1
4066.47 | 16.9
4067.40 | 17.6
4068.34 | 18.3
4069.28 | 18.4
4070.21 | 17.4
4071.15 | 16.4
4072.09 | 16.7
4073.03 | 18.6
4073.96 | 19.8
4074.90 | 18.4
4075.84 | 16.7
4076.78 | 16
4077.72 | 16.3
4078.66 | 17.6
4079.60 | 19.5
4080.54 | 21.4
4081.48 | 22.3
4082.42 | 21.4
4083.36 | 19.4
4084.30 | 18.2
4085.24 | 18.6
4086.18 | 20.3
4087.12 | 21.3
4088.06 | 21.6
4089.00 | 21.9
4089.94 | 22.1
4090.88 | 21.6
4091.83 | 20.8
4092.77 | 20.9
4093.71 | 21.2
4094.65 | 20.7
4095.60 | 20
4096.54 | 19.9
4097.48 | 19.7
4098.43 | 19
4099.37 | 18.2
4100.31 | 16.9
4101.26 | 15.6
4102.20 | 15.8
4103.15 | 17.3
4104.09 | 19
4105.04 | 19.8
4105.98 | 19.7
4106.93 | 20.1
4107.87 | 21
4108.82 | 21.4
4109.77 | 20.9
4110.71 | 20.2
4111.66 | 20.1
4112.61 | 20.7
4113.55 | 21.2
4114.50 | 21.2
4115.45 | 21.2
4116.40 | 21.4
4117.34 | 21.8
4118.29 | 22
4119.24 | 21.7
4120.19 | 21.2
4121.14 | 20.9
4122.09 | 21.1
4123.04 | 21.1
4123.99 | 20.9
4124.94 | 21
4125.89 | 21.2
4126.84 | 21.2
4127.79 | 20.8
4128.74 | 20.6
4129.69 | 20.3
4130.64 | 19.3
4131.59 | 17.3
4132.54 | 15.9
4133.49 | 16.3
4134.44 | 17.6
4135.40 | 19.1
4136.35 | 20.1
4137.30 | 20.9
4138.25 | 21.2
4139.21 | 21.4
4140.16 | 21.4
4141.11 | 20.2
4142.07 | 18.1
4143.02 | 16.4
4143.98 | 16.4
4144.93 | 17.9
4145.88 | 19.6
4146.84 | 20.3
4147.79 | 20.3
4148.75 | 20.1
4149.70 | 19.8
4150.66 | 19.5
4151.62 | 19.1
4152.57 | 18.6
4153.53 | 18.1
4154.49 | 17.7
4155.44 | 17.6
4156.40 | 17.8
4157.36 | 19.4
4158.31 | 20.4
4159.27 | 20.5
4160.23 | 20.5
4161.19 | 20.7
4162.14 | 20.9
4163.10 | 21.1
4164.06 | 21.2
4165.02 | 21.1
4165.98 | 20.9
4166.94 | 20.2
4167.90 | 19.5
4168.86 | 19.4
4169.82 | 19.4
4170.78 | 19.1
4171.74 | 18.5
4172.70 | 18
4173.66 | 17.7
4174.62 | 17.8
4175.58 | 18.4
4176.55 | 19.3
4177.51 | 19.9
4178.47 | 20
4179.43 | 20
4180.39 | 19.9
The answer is -4.2 angstrom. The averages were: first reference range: 17.3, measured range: 20.2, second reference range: 19.1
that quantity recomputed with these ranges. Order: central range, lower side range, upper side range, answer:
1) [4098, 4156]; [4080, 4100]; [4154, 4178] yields 1.1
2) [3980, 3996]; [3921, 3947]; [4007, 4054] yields -4.0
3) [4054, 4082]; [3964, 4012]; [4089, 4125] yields 1.0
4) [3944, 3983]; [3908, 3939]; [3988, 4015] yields 8.0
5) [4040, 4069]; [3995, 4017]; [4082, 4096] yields 3.4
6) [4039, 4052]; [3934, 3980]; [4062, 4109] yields -1.2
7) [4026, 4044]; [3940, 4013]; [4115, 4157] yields -3.3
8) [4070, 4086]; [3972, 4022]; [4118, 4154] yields 0.0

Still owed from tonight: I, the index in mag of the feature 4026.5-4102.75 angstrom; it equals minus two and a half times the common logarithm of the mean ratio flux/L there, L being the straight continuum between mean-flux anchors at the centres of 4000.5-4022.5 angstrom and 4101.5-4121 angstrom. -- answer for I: 0.069 mag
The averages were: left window 18.7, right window 20.3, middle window 18.4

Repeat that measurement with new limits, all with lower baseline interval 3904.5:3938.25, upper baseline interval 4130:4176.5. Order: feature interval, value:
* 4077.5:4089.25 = -0.21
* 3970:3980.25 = 0.12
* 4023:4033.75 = -0.25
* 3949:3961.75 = -0.18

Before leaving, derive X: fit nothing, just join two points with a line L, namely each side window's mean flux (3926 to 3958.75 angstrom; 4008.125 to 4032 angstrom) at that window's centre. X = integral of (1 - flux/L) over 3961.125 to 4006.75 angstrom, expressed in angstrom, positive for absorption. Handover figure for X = 3.5 angstrom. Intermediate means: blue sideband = 9.41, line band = 13.7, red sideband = 18.8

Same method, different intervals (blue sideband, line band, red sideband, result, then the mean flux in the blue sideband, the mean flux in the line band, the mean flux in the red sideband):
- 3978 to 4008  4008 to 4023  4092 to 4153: -1.1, 17.3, 19.1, 19.8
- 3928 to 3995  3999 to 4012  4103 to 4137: -4.7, 11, 18.4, 20.2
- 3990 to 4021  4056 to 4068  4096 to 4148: 1.2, 18.4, 17.1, 19.7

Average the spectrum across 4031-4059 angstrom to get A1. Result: 17.8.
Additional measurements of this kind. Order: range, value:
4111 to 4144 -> 20.1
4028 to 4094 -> 18.3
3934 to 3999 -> 11.9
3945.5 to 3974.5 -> 10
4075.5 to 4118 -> 19.8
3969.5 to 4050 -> 17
